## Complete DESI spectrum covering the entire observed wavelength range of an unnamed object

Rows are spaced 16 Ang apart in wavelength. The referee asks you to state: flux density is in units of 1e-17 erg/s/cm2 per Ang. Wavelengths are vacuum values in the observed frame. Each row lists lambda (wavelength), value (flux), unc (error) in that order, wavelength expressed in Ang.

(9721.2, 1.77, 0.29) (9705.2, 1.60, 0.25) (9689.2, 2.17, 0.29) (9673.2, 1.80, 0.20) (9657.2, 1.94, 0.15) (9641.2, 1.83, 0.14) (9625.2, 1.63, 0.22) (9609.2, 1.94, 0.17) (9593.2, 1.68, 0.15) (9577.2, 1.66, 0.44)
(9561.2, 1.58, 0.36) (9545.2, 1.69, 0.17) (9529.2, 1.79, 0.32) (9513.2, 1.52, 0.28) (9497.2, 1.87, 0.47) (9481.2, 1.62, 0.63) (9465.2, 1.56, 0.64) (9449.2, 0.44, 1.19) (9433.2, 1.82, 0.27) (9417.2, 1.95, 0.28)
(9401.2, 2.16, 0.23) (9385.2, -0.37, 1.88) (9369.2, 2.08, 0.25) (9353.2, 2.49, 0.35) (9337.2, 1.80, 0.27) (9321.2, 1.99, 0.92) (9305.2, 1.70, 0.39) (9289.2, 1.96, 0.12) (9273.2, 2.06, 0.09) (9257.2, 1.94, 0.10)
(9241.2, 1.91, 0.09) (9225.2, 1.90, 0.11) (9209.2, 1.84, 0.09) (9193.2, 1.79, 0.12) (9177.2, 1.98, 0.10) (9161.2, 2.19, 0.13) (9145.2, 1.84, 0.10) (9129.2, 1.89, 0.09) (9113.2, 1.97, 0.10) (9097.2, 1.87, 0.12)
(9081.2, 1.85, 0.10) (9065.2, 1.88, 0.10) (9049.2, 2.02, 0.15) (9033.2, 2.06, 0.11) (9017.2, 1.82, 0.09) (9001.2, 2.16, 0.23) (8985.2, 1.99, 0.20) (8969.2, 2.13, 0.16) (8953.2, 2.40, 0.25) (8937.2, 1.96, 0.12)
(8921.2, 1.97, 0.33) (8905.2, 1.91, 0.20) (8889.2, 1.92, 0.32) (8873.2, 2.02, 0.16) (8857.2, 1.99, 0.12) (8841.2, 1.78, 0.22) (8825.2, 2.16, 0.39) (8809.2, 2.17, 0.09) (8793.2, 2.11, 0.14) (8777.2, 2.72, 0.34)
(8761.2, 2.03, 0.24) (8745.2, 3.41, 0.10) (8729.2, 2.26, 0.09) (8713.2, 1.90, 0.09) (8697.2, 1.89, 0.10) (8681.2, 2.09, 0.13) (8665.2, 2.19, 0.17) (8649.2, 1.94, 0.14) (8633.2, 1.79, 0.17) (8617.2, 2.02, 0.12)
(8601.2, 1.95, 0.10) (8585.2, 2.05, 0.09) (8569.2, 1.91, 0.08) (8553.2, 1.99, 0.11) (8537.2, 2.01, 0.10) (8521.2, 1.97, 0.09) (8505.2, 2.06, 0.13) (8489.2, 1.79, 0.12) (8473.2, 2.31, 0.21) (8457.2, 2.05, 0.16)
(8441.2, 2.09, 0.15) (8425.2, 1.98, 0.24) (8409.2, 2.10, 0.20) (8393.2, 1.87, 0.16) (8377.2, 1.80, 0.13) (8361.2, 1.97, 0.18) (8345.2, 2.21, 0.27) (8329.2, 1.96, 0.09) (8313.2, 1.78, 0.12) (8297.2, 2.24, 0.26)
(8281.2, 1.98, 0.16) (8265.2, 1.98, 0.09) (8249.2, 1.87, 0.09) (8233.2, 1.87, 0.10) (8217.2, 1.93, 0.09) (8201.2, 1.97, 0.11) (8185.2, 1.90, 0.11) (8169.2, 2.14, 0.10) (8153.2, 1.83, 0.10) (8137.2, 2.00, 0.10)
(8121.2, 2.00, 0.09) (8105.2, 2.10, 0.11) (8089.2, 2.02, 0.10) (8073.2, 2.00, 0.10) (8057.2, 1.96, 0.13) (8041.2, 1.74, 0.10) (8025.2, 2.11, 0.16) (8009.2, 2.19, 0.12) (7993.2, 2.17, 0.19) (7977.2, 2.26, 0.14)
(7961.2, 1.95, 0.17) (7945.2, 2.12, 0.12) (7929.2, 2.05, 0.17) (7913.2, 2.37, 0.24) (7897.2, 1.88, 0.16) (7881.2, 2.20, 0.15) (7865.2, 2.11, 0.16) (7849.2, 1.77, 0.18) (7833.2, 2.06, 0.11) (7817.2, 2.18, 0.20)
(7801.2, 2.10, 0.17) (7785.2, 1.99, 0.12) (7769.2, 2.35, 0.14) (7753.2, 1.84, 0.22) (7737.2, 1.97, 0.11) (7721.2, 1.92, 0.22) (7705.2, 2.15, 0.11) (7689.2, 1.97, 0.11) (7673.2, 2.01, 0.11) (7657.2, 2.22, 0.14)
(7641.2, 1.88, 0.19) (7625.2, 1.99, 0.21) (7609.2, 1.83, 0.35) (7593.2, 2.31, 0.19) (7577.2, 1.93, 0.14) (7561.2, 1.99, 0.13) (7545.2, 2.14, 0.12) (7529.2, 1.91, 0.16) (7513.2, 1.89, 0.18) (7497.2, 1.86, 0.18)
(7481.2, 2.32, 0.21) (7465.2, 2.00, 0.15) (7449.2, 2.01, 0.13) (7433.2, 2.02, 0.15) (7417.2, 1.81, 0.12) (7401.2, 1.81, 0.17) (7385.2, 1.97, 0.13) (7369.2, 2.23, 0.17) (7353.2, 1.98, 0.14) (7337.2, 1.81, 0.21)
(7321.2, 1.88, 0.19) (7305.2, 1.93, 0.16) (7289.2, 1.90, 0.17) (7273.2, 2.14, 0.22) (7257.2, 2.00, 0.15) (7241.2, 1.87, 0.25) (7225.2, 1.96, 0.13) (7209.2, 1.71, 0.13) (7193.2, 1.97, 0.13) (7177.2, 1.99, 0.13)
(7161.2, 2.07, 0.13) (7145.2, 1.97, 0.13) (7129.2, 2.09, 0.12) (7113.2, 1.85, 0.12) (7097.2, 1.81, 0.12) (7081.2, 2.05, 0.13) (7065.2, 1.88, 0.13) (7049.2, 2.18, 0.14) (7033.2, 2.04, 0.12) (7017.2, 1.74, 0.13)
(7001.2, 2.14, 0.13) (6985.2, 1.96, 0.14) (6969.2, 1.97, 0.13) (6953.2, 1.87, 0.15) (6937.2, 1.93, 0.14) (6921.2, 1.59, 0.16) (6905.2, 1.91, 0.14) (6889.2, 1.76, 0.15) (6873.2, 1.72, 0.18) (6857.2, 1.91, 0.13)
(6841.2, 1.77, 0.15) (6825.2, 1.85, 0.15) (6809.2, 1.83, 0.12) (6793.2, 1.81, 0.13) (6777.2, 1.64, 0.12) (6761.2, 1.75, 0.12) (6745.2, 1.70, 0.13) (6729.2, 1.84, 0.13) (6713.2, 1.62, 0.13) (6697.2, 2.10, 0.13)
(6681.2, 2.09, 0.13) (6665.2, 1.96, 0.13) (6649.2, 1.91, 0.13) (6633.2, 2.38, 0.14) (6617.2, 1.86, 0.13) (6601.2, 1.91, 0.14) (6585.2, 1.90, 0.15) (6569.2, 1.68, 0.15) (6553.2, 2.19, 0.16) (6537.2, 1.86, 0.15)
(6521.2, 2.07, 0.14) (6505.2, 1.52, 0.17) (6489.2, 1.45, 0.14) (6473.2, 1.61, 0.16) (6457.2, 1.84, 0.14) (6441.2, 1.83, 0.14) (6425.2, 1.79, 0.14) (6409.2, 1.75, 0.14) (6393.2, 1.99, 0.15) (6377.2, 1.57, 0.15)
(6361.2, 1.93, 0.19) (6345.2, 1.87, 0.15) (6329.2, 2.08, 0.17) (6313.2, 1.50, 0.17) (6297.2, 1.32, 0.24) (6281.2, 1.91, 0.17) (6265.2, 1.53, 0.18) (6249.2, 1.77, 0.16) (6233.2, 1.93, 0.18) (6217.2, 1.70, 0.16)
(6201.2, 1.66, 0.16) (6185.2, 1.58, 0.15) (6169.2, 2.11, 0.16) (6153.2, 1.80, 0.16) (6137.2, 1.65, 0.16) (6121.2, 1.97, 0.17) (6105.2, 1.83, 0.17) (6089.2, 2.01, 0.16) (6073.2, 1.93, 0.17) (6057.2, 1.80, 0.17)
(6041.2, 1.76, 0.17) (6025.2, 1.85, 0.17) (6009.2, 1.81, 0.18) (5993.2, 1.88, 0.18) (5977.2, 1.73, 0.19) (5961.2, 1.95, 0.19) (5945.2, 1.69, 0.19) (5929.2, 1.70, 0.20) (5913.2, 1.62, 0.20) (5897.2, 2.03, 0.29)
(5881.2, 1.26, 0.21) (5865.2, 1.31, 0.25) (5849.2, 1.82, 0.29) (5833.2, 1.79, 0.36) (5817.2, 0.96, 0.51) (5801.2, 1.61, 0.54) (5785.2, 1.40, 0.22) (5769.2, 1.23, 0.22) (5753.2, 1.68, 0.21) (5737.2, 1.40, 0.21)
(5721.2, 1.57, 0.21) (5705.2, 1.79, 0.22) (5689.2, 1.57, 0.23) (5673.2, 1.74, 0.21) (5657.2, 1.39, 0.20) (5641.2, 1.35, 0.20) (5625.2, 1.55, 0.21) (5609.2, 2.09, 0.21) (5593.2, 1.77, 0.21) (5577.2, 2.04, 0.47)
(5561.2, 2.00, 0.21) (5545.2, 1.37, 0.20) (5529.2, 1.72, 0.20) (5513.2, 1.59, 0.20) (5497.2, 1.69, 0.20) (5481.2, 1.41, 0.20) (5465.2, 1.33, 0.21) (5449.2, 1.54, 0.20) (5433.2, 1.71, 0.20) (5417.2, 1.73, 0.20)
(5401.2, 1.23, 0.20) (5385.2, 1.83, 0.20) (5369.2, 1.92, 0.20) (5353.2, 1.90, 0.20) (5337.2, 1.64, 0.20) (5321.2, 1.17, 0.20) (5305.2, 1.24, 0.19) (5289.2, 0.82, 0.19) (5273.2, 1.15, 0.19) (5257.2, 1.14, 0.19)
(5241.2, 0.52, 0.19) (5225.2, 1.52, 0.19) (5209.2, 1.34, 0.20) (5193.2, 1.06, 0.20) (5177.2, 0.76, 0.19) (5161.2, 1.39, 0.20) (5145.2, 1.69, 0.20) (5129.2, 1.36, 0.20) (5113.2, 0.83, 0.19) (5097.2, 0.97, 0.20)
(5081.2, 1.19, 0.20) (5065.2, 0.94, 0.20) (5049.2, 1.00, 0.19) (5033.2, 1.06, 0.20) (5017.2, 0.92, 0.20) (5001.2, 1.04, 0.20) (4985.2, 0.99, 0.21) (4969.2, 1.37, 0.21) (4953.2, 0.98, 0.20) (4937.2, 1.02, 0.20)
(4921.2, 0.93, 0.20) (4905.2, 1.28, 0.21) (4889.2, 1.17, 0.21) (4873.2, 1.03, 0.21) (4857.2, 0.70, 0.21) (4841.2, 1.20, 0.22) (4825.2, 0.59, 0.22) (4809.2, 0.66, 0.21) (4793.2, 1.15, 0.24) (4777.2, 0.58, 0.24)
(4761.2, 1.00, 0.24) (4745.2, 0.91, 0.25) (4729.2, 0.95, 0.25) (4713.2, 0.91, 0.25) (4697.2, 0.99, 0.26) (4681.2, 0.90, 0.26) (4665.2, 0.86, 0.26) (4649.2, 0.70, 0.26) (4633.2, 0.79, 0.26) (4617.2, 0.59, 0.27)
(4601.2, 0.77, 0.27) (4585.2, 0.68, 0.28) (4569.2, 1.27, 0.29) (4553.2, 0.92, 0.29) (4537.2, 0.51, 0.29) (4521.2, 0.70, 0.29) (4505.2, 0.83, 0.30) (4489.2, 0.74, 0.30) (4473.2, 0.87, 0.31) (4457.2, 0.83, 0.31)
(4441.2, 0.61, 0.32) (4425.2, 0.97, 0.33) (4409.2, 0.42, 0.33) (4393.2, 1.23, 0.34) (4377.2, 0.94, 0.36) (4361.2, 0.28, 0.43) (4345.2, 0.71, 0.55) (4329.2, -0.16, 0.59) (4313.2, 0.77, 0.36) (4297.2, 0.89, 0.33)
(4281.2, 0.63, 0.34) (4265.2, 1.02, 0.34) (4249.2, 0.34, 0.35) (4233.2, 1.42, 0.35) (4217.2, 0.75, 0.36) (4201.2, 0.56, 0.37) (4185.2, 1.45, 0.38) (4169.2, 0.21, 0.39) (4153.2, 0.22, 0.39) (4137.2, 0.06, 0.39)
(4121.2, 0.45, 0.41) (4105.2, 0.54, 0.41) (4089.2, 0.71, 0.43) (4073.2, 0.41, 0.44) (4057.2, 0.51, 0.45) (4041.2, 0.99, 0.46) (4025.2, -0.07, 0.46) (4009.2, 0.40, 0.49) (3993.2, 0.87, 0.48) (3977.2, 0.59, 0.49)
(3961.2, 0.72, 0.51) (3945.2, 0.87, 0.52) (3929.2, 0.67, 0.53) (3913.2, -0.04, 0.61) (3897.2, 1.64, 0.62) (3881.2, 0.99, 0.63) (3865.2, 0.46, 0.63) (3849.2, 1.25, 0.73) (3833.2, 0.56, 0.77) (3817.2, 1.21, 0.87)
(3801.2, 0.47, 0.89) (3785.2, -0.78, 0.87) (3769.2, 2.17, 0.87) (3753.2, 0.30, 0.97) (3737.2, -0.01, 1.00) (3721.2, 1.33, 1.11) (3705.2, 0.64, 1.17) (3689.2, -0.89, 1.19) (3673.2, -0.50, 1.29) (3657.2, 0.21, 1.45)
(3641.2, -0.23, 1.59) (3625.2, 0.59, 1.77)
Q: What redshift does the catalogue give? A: 0.333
